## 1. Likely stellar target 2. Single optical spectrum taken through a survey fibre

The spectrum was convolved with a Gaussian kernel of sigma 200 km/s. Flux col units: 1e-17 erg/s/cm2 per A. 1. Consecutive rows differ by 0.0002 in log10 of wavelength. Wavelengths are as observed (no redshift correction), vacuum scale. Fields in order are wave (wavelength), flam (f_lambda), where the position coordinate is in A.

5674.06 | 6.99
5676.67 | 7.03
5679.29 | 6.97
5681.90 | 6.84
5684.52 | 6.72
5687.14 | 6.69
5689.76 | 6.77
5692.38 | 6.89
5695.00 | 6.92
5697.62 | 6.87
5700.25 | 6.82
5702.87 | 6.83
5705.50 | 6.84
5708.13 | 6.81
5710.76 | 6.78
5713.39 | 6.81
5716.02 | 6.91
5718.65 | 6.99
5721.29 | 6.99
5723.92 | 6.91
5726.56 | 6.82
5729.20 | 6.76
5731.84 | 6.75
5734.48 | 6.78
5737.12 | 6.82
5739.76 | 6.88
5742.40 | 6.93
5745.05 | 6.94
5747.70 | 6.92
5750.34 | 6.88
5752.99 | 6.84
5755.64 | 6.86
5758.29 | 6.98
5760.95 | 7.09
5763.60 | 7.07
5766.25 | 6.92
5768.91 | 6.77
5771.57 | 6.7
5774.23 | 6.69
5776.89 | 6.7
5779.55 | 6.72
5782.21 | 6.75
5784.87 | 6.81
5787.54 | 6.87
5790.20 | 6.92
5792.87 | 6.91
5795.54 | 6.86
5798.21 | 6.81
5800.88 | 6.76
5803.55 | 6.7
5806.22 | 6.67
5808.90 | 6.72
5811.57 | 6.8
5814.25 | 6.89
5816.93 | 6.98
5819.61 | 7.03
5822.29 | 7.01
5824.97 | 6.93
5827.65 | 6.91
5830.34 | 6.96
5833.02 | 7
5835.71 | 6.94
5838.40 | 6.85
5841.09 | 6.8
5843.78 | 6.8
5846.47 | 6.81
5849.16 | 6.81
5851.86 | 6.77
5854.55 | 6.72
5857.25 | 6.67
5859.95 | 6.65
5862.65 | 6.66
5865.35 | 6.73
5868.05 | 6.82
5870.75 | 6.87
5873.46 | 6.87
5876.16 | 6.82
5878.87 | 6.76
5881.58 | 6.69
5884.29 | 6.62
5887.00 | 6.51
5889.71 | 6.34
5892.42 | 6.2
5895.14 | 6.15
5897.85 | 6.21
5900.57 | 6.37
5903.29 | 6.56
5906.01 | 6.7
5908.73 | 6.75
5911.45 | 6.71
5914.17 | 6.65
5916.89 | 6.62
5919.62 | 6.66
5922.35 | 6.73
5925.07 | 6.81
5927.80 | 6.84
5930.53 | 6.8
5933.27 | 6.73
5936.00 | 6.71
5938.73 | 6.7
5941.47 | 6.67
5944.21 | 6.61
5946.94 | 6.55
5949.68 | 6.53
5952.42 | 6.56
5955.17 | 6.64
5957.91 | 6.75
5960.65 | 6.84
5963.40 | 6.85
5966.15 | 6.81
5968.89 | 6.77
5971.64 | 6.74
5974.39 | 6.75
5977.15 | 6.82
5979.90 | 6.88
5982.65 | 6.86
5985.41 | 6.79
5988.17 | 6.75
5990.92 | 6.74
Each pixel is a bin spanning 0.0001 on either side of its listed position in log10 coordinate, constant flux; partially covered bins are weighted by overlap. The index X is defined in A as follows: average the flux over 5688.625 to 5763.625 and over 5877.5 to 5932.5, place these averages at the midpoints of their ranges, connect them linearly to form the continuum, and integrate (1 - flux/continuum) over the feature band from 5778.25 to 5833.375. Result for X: -0.90 A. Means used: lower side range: 6.88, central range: 6.86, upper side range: 6.59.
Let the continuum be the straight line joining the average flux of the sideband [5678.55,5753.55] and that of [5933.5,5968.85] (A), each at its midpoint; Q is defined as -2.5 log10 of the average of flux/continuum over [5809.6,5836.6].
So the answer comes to -0.026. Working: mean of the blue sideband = 6.85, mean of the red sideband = 6.69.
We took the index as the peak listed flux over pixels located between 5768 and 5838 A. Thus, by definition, 7.03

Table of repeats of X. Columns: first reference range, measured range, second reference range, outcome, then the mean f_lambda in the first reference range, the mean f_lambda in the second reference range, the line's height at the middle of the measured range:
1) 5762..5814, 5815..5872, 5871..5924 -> -1.31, 6.8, 6.58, 6.69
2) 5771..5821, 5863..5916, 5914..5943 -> 1.17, 6.81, 6.72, 6.75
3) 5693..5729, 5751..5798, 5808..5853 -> 0.18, 6.87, 6.88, 6.88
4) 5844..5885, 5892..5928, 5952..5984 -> 1.04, 6.75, 6.78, 6.77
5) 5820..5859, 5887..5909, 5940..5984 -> 1.28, 6.86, 6.73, 6.8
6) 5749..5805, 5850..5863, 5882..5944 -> -0.01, 6.84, 6.59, 6.7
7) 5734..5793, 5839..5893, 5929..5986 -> 0.69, 6.86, 6.73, 6.79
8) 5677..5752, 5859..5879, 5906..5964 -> -0.09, 6.85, 6.7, 6.75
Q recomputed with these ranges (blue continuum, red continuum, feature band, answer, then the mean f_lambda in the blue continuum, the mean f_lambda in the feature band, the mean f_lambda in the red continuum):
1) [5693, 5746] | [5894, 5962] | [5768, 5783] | 0.01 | 6.86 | 6.72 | 6.64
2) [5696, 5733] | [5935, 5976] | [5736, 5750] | -0.01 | 6.85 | 6.9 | 6.7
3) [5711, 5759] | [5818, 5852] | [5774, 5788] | 0.02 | 6.87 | 6.76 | 6.9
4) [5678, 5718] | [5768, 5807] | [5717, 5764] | -0.01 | 6.84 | 6.9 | 6.78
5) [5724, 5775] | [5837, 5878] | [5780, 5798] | 0.00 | 6.87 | 6.84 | 6.78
